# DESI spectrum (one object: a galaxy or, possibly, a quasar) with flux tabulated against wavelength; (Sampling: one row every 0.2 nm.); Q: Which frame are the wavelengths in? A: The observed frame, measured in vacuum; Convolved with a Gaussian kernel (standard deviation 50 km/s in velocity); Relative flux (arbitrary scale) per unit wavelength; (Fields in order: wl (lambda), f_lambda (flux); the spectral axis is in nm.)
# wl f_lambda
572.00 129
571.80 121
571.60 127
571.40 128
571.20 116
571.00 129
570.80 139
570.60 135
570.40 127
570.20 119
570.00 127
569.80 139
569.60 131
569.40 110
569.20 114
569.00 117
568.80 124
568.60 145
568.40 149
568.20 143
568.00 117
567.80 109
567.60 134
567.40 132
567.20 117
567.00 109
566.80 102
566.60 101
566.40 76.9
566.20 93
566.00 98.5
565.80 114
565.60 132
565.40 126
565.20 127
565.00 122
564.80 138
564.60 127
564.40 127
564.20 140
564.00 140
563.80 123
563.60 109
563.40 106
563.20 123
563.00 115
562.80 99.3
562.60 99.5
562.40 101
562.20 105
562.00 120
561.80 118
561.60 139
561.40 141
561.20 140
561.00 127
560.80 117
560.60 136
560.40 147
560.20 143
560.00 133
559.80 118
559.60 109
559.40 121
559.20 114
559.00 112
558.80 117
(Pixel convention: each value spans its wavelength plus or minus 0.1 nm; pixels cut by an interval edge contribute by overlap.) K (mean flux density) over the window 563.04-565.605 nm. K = 126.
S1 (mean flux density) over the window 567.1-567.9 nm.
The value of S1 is 123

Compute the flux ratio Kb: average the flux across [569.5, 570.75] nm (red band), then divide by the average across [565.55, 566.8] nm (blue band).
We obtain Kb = 1.3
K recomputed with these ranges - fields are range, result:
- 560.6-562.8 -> 120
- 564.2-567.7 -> 117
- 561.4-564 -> 115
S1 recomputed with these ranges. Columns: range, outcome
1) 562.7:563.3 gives 112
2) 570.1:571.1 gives 130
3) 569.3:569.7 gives 121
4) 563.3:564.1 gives 119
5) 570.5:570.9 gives 137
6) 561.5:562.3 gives 121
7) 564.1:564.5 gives 134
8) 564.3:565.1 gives 128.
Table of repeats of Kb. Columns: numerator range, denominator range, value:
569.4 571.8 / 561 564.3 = 1.06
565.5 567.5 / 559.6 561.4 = 0.82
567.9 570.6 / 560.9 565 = 1.05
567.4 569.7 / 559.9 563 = 1.02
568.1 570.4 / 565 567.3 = 1.18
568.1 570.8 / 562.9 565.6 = 1.04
